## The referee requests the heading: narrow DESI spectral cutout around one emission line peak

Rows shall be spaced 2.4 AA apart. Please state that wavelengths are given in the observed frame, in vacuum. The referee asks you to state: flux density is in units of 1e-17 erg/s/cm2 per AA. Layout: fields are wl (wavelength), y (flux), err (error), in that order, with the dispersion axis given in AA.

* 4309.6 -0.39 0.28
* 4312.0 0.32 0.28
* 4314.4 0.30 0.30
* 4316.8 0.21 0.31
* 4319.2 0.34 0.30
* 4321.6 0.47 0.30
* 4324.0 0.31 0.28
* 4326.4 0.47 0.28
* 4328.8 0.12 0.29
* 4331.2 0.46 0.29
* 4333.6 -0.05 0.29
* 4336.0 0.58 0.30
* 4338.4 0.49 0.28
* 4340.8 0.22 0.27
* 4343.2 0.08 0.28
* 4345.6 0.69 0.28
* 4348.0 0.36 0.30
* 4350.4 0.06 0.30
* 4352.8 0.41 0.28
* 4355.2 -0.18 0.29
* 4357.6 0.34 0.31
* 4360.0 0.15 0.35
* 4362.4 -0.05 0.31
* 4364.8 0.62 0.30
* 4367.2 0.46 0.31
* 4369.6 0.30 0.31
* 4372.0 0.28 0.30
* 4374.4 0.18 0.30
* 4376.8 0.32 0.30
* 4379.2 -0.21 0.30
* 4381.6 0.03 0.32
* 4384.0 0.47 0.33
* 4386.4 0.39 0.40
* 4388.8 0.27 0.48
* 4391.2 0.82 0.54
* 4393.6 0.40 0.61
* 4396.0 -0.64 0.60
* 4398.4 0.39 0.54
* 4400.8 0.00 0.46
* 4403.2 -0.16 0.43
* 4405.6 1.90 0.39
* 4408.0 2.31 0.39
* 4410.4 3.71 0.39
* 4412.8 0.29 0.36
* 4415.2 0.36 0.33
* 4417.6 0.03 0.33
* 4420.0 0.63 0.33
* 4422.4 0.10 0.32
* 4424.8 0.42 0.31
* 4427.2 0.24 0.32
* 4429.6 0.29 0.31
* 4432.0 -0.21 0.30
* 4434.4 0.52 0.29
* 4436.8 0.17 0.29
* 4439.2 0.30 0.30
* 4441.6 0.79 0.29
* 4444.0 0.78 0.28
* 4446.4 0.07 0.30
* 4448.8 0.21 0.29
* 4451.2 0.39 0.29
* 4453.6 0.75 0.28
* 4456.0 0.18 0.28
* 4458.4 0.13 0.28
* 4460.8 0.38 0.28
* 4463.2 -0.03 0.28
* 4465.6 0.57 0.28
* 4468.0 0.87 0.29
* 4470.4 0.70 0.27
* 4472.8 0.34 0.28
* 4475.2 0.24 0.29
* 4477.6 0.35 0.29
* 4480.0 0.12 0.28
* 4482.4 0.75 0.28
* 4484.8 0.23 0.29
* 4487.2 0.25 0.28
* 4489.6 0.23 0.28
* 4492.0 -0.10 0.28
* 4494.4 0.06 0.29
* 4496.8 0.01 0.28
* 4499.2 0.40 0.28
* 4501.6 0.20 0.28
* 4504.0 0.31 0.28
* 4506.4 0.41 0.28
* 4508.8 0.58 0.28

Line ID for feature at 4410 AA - [O II]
